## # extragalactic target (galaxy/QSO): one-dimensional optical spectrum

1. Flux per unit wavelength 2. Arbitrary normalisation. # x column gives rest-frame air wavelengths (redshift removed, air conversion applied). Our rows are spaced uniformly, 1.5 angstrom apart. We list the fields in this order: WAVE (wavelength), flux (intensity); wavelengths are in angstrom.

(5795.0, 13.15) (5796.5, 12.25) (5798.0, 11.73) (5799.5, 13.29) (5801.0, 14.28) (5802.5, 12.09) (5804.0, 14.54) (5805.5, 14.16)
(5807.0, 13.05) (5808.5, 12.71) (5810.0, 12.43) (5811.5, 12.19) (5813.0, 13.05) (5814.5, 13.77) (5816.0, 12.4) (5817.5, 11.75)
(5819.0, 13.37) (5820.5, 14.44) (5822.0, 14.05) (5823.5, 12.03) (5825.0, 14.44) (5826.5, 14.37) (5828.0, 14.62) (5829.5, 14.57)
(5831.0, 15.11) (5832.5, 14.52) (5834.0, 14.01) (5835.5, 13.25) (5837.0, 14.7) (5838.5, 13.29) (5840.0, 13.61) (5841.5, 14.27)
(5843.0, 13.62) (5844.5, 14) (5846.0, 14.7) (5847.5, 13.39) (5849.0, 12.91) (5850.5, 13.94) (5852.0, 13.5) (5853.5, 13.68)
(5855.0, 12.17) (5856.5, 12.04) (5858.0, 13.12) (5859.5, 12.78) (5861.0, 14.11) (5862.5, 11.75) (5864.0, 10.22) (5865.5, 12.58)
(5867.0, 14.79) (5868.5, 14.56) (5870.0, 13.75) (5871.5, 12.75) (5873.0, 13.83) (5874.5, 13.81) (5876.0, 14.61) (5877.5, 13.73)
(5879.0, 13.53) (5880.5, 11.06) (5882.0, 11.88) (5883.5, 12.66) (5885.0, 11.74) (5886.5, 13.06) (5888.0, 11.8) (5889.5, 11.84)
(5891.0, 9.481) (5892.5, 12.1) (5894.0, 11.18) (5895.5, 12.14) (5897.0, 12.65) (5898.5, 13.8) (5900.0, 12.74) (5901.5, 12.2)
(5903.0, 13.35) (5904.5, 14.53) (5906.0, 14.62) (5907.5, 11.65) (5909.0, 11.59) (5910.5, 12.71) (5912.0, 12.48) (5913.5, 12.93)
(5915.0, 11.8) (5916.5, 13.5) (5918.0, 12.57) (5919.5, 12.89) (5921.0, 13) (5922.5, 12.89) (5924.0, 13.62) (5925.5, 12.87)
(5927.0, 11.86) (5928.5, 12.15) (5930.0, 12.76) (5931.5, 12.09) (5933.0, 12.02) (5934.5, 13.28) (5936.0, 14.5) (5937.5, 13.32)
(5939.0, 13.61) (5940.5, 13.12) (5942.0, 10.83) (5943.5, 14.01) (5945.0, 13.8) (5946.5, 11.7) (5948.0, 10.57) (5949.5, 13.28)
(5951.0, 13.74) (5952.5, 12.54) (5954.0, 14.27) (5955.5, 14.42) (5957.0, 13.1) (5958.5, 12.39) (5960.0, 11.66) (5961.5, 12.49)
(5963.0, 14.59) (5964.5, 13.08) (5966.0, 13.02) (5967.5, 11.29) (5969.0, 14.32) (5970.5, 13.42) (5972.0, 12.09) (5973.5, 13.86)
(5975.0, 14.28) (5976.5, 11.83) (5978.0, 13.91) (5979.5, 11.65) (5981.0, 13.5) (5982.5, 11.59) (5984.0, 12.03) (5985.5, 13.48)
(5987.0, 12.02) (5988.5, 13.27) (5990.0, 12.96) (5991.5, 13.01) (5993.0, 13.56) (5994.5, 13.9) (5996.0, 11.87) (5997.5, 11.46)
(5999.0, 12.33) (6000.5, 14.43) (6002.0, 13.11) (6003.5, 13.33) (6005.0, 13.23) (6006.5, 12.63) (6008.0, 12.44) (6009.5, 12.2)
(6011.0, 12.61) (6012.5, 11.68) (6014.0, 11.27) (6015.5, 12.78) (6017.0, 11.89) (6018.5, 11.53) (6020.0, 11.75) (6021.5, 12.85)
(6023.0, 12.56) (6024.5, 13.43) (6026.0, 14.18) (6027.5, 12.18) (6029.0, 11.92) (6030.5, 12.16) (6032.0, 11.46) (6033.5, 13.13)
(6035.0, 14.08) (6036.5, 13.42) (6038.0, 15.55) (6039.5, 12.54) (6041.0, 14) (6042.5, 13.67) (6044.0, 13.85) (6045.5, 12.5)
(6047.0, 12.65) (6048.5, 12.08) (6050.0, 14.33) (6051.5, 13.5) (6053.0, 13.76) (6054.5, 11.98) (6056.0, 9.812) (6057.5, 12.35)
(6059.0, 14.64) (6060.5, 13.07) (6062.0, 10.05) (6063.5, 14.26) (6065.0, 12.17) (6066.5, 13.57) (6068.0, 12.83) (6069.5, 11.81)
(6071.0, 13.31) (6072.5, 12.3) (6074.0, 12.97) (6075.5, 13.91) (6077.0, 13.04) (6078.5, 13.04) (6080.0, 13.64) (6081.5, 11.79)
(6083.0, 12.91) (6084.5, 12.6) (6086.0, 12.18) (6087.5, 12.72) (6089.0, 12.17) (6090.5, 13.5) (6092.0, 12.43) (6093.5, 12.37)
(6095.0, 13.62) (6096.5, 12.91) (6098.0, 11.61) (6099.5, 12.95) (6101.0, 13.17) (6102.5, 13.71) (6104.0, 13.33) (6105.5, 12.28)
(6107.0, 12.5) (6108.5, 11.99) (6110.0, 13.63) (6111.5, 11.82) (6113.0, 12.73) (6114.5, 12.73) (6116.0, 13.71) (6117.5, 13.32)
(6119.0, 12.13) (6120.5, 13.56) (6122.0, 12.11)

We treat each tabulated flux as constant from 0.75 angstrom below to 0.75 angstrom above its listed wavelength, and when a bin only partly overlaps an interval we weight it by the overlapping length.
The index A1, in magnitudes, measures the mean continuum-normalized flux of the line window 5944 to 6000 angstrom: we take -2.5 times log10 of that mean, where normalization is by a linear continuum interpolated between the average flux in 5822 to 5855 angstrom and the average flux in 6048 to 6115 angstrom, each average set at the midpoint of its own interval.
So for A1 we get 0.032 mag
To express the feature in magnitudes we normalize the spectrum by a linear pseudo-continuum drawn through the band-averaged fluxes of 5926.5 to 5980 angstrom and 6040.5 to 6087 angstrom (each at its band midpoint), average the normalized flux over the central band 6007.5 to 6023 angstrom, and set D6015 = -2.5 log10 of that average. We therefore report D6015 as 0.07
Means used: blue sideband 12.9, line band 12.1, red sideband 12.9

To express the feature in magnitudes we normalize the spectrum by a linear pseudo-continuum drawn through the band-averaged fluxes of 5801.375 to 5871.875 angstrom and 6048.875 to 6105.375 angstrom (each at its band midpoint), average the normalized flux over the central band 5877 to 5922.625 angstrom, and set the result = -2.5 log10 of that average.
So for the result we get 0.06 mag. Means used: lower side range 13.4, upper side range 12.8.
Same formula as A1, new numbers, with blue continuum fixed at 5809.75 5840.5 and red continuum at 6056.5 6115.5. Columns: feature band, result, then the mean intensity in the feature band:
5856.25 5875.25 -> 0.03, 13.1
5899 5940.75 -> 0.04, 12.9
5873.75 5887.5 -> 0.05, 12.9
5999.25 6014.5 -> 0.03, 12.7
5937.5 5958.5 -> 0.02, 13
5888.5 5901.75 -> 0.12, 12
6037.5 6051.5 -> -0.04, 13.4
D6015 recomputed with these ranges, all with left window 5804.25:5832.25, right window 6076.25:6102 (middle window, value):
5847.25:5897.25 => 0.05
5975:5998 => 0.03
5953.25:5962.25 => 0.01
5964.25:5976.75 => 0.00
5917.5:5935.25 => 0.05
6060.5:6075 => 0.02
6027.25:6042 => -0.01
